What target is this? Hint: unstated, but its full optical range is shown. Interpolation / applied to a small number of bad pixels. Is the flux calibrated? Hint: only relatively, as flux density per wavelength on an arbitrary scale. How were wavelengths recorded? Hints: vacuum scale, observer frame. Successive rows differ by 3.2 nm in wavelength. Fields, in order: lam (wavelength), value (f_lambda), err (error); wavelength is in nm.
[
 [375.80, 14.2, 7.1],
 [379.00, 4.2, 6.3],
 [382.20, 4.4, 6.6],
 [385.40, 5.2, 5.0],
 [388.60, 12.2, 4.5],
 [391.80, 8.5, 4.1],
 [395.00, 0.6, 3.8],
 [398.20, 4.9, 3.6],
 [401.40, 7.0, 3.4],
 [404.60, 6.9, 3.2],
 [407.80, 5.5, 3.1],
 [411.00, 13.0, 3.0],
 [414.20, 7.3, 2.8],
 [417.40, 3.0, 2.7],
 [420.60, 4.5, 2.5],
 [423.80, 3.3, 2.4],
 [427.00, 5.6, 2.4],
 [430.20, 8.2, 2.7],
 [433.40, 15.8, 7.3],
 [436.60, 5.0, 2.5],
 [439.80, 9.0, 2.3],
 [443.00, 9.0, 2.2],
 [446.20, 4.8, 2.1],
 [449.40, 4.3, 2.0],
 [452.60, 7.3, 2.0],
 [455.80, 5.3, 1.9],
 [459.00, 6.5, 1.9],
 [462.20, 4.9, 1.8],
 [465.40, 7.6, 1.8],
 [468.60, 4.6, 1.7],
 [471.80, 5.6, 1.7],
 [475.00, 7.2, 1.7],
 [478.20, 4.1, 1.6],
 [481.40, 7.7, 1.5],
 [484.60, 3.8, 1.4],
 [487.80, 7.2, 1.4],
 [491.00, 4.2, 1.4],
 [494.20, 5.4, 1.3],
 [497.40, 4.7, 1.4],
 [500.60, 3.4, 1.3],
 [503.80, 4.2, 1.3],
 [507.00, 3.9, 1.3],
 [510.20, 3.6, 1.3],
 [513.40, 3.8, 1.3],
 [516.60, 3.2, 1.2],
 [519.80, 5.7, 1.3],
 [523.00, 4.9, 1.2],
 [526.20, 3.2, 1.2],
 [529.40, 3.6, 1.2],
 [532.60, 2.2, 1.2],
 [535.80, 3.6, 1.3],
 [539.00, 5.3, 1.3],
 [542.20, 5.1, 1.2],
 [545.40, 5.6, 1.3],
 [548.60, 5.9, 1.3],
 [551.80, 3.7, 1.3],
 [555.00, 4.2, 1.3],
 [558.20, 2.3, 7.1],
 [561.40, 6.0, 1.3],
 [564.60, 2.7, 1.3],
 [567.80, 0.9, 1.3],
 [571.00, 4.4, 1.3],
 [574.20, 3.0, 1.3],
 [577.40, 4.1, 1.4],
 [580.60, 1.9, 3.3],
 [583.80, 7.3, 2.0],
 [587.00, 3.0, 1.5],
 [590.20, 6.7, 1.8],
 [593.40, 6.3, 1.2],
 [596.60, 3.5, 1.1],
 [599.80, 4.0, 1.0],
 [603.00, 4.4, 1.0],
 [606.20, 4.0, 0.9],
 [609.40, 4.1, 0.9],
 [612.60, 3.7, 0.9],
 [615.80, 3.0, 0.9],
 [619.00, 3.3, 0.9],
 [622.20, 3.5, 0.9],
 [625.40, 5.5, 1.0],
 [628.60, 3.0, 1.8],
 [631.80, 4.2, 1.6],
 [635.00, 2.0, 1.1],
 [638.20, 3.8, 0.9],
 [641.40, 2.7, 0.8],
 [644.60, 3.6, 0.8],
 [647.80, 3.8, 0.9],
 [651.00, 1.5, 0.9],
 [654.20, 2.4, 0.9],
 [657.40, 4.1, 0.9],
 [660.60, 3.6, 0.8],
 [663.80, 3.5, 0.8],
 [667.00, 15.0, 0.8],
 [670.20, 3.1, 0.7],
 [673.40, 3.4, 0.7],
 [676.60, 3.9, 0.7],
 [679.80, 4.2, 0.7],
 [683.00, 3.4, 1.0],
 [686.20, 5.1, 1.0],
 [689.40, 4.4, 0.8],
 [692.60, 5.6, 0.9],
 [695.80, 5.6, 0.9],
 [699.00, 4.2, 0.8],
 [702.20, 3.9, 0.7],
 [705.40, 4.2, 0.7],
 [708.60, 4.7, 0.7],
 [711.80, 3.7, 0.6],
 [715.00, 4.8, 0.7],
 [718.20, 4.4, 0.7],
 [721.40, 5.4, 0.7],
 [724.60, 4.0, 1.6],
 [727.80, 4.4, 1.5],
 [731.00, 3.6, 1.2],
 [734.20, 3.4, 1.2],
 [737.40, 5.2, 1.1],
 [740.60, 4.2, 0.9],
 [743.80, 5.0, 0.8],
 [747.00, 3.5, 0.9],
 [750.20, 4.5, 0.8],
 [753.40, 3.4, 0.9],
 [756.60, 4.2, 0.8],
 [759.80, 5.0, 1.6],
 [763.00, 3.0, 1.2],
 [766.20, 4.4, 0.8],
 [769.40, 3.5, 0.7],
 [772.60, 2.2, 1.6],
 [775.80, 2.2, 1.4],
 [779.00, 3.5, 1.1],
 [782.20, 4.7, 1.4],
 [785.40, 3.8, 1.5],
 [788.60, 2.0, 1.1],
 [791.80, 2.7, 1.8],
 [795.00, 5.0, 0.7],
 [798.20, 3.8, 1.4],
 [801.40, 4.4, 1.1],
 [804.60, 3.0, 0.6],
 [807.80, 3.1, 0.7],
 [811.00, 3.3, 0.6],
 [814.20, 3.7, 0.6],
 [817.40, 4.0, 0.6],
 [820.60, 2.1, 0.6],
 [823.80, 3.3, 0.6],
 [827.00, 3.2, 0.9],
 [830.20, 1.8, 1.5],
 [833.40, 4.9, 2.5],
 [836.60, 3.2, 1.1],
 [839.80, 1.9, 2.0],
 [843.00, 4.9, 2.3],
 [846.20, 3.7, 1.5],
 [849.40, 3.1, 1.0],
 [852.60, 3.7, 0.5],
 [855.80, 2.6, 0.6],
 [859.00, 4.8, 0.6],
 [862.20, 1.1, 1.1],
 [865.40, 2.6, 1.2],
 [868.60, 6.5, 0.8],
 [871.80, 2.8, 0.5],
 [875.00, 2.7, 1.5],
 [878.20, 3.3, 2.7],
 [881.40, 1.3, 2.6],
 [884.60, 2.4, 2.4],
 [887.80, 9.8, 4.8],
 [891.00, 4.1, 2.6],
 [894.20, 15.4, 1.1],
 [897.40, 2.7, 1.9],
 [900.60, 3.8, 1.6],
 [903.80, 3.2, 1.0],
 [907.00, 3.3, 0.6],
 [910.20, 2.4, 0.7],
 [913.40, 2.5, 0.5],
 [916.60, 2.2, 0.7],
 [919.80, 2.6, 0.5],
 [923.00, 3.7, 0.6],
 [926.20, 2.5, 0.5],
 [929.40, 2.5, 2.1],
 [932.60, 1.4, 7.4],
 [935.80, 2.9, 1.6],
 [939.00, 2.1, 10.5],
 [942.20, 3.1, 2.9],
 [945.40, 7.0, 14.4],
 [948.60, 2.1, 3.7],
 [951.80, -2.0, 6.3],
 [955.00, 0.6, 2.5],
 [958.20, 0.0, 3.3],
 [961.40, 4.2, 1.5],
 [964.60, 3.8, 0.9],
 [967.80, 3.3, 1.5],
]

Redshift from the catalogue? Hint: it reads 0.788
